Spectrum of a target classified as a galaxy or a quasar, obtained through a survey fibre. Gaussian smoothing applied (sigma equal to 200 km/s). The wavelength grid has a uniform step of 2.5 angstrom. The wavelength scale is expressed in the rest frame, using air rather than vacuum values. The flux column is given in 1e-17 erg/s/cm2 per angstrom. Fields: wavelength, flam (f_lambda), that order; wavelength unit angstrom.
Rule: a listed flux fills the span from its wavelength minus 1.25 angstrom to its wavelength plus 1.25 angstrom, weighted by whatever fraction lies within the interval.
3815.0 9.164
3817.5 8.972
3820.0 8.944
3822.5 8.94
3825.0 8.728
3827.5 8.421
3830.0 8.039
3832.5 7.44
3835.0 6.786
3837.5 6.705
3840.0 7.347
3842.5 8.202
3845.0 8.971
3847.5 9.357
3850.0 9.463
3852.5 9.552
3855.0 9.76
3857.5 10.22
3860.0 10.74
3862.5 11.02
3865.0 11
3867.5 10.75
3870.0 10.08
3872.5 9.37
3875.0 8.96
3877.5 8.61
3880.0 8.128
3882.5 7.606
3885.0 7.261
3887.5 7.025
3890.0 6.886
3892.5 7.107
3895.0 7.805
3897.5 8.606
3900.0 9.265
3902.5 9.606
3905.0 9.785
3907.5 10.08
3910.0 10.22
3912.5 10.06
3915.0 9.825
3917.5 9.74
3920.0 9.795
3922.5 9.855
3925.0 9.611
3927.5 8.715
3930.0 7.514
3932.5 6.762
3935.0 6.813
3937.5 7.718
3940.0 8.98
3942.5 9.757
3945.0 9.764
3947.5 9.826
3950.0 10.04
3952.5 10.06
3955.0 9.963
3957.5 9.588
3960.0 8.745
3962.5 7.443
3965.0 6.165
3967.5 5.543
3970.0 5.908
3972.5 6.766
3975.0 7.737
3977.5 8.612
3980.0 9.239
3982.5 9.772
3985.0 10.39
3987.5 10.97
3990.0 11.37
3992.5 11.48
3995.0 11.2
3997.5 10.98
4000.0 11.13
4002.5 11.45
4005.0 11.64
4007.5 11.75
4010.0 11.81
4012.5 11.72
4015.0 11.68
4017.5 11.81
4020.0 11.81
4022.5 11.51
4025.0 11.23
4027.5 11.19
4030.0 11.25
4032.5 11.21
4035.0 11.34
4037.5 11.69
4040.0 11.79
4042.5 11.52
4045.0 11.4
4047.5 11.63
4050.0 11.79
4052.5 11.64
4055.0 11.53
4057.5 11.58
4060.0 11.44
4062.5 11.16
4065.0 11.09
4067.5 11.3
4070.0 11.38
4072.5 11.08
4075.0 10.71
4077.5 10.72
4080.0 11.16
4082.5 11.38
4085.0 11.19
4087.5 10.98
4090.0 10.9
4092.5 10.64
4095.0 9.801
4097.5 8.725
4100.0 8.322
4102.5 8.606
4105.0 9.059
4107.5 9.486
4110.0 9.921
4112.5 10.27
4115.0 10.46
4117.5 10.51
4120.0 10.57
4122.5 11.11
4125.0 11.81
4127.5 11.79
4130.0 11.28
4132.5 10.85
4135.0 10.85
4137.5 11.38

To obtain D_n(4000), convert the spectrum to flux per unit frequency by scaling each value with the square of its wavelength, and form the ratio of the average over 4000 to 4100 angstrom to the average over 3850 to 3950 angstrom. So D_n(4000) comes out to 1.3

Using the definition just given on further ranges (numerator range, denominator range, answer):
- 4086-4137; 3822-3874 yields 1.29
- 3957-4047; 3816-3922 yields 1.24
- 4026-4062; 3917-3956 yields 1.34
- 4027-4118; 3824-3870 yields 1.33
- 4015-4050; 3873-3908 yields 1.49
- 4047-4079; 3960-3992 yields 1.40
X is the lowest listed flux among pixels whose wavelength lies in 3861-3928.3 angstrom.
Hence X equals 6.886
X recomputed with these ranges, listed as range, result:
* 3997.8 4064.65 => 11.13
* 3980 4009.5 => 9.239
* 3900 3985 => 5.543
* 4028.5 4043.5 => 11.21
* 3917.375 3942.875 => 6.762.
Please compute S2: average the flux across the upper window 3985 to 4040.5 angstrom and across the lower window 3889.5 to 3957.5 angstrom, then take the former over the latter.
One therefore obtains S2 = 1.3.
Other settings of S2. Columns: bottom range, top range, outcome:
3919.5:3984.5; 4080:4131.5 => 1.22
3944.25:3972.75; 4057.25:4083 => 1.34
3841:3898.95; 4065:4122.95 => 1.16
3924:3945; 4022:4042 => 1.37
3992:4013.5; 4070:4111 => 0.89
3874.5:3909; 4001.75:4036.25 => 1.38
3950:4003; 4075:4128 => 1.12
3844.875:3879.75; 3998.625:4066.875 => 1.17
